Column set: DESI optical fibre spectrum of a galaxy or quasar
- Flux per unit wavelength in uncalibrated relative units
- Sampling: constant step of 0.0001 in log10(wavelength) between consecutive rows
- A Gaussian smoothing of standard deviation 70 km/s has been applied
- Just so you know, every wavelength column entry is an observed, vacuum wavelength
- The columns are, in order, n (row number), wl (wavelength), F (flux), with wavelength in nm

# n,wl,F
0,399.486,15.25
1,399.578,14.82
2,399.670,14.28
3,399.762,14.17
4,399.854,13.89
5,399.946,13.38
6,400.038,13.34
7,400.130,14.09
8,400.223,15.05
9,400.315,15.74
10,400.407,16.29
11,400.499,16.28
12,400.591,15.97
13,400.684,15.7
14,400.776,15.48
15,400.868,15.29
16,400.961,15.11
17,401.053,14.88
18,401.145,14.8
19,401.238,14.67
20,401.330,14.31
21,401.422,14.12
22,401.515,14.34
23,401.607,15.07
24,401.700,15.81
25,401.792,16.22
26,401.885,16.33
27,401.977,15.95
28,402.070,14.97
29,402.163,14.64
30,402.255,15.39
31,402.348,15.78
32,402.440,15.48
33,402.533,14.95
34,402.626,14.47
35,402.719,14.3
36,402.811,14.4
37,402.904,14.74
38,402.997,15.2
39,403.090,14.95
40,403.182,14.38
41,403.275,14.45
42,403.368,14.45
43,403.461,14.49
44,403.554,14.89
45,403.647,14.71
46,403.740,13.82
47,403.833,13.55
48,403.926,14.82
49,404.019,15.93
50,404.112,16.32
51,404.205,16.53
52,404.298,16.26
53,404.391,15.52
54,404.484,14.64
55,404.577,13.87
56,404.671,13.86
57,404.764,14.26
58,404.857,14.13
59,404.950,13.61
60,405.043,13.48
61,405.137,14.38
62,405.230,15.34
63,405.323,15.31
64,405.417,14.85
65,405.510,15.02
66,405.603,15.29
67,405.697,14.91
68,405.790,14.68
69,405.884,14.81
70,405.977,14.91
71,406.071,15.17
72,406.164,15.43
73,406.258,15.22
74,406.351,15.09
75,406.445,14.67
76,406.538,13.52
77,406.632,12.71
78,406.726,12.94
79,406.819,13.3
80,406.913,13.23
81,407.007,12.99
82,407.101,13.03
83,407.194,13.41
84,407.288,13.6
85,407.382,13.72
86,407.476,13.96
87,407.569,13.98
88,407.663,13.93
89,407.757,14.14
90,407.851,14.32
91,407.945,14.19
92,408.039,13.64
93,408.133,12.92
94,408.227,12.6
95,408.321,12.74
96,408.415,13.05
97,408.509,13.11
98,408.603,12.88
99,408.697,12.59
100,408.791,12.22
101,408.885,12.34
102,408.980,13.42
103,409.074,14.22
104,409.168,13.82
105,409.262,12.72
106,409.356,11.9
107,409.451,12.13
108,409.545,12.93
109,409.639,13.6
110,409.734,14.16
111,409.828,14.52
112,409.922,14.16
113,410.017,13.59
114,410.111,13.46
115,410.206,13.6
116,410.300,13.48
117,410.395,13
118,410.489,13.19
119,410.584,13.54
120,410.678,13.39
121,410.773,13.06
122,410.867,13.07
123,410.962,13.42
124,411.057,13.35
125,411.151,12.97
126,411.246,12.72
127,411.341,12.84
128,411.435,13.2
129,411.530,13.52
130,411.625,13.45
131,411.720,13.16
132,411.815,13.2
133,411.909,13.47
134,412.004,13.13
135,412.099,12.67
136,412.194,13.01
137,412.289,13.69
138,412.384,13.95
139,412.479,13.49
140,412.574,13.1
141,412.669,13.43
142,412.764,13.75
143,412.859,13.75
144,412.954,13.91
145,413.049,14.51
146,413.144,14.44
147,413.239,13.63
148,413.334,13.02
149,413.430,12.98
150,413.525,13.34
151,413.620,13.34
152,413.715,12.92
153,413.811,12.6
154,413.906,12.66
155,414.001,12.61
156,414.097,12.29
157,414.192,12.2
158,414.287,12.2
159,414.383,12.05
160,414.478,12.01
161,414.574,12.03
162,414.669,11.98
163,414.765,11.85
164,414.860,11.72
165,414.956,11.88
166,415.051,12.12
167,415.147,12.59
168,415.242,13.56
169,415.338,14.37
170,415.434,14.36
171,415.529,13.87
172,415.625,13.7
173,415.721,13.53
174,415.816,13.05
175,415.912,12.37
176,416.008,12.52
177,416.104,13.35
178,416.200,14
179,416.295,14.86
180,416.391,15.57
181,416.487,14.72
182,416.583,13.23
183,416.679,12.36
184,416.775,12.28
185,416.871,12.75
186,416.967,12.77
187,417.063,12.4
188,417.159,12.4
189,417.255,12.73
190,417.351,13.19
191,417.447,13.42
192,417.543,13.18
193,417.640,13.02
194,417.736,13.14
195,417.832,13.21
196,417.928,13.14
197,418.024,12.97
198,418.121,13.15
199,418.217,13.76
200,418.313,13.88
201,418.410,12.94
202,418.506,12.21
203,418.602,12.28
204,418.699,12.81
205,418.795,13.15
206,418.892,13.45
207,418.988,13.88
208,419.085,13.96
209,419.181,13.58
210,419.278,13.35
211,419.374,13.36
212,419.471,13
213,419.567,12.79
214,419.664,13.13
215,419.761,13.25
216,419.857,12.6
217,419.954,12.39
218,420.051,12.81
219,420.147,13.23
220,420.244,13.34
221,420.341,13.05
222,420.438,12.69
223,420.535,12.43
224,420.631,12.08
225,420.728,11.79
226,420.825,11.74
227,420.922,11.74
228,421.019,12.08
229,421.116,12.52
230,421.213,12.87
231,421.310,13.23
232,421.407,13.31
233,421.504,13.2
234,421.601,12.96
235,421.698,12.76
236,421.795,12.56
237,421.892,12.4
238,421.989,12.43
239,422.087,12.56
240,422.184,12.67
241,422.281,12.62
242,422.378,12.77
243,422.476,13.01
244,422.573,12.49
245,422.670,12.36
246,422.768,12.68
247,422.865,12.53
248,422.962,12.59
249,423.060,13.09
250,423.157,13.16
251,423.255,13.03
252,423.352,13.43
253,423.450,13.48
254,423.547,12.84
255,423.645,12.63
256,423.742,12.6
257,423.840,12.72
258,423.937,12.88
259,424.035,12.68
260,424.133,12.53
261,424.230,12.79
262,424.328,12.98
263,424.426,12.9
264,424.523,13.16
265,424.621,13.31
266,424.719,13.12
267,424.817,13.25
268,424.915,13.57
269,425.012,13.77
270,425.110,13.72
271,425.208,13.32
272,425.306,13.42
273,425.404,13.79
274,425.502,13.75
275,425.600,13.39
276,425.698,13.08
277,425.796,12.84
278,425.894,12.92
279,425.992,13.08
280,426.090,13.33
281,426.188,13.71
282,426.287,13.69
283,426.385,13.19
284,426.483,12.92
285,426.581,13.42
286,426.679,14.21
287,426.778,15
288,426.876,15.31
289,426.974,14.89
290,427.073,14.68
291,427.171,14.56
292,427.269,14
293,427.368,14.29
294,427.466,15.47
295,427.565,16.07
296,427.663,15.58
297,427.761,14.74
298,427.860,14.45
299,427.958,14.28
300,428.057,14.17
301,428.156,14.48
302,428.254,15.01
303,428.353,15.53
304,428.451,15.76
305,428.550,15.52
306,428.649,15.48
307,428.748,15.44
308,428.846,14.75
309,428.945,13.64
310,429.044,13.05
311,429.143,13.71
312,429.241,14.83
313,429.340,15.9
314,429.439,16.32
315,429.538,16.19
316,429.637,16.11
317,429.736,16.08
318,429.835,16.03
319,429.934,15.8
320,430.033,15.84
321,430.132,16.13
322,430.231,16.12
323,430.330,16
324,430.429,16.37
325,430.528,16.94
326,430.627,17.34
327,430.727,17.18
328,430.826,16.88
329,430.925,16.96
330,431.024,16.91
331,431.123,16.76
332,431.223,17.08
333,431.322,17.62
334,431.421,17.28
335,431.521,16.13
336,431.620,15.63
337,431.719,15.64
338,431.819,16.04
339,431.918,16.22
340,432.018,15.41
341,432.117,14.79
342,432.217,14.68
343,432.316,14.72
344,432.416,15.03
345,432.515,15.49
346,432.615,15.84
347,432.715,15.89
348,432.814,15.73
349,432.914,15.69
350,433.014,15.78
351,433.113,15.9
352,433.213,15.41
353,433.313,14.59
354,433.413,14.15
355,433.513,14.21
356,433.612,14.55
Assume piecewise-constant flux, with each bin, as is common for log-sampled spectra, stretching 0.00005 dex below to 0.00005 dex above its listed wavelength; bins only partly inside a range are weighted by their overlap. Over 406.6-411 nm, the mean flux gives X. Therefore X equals 13.3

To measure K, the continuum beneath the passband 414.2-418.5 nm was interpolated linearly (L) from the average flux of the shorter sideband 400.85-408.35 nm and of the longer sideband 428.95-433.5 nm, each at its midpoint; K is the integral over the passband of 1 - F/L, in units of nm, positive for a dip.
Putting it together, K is 0.592 nm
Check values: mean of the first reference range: 14.5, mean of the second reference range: 15.8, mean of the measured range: 13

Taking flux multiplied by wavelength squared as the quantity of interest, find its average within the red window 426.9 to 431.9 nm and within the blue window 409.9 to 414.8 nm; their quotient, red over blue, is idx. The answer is 1.3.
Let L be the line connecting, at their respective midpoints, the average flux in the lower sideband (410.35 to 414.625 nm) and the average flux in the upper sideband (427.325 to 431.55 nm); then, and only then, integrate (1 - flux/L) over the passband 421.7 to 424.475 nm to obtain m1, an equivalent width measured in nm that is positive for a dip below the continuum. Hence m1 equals 0.375 nm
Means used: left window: 13.1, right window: 15.7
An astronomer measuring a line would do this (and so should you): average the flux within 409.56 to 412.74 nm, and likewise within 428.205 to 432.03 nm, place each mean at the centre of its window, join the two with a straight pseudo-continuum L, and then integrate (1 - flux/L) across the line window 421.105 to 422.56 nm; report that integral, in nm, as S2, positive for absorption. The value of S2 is 0.20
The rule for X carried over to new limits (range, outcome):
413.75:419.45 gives 13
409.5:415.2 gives 13.1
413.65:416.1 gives 12.7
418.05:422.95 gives 12.8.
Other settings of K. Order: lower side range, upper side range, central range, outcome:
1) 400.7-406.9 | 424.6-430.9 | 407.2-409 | 0.18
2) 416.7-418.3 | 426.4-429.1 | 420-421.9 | 0.13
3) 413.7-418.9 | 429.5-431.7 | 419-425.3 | 0.67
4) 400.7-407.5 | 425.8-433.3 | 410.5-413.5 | 0.30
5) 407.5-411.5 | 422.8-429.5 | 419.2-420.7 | 0.08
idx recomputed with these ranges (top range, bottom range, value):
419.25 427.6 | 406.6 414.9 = 1.06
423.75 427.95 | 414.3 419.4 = 1.09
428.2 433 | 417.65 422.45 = 1.29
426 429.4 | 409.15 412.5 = 1.19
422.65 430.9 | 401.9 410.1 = 1.11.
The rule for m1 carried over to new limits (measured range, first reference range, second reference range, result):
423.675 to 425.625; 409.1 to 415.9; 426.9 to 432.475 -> 0.22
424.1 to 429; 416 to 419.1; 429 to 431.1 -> 0.39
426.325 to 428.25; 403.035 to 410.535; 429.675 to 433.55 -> 0.14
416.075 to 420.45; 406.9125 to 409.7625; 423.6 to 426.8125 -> 0.02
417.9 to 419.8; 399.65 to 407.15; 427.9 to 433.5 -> 0.26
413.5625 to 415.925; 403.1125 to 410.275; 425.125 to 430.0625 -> 0.25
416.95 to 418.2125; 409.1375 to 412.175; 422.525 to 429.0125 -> 0.04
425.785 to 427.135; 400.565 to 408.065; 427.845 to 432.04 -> 0.16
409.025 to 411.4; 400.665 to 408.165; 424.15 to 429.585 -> 0.19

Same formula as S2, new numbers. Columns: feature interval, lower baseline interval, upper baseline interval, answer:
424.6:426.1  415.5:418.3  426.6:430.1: 0.13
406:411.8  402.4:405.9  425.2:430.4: 0.51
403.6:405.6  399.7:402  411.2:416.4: -0.04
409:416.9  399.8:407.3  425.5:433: 0.90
